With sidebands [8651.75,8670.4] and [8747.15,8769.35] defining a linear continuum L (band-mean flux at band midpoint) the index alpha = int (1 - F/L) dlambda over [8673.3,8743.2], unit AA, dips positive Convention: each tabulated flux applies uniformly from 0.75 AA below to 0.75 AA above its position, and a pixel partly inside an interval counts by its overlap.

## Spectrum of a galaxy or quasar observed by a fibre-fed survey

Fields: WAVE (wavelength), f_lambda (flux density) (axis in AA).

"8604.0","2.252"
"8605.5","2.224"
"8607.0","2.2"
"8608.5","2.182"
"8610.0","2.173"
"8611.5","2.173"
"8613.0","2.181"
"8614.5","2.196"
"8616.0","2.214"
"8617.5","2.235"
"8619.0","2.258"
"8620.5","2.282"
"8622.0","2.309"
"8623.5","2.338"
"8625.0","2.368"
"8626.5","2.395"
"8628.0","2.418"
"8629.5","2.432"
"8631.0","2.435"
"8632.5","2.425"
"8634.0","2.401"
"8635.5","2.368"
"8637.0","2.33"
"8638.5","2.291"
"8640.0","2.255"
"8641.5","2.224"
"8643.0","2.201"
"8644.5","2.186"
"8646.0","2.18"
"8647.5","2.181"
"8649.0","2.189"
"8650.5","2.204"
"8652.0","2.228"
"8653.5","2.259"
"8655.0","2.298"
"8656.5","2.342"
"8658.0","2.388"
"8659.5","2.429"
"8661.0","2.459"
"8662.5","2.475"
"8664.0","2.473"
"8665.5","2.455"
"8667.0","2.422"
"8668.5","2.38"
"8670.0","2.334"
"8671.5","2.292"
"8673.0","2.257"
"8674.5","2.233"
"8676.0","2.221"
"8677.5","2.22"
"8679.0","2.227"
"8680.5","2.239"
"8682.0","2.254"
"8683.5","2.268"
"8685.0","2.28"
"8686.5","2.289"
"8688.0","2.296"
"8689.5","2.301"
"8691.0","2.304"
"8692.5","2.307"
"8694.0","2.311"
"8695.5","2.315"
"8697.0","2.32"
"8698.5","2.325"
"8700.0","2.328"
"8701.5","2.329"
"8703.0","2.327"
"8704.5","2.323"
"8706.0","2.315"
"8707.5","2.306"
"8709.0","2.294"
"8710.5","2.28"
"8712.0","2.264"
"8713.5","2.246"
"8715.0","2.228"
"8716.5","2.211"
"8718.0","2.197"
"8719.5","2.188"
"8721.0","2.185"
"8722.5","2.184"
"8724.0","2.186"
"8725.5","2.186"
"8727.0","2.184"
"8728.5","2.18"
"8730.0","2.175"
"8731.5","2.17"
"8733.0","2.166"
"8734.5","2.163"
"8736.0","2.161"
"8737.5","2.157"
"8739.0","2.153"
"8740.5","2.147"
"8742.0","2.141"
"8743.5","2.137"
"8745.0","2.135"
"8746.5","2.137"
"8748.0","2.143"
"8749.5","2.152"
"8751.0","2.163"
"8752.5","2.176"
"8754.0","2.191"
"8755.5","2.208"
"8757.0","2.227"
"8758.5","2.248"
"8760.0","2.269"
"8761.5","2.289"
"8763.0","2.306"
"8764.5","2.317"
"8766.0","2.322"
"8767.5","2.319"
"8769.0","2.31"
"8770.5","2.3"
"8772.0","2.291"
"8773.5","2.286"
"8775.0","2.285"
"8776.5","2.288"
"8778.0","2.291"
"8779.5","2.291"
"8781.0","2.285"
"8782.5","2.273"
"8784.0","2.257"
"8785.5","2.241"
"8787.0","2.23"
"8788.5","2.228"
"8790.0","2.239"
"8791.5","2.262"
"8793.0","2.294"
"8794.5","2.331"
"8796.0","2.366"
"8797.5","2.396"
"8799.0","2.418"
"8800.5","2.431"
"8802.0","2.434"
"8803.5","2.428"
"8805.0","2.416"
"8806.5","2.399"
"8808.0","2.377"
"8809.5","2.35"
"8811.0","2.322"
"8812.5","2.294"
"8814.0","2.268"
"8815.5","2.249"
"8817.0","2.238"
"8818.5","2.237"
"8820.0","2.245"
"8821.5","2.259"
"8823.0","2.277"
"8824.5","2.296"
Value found 2.3 AA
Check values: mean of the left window 2.39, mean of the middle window 2.24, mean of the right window 2.24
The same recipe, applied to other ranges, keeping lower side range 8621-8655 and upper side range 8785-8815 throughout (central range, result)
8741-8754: 1.0 AA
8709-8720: 0.4 AA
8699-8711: 0.0 AA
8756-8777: 0.4 AA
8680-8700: 0.1 AA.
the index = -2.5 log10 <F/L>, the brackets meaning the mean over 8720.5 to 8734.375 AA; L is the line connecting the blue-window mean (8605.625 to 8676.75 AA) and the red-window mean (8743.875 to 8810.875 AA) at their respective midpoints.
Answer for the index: 0.05 mag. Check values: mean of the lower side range 2.3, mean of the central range 2.18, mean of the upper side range 2.29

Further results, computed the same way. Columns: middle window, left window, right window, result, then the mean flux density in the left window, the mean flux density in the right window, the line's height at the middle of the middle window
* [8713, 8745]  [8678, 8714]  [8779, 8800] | 0.057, 2.29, 2.3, 2.29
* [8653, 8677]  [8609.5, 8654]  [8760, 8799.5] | -0.035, 2.28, 2.3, 2.28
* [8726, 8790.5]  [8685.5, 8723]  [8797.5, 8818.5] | 0.045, 2.28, 2.35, 2.32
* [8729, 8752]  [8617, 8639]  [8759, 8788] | 0.072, 2.35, 2.29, 2.3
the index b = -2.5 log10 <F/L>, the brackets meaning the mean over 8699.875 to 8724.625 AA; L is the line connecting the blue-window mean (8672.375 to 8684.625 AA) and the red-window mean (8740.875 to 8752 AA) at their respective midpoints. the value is -0.03 mag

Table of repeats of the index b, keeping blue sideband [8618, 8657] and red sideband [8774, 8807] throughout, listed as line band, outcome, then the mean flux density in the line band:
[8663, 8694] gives 0.000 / 2.3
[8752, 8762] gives 0.041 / 2.23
